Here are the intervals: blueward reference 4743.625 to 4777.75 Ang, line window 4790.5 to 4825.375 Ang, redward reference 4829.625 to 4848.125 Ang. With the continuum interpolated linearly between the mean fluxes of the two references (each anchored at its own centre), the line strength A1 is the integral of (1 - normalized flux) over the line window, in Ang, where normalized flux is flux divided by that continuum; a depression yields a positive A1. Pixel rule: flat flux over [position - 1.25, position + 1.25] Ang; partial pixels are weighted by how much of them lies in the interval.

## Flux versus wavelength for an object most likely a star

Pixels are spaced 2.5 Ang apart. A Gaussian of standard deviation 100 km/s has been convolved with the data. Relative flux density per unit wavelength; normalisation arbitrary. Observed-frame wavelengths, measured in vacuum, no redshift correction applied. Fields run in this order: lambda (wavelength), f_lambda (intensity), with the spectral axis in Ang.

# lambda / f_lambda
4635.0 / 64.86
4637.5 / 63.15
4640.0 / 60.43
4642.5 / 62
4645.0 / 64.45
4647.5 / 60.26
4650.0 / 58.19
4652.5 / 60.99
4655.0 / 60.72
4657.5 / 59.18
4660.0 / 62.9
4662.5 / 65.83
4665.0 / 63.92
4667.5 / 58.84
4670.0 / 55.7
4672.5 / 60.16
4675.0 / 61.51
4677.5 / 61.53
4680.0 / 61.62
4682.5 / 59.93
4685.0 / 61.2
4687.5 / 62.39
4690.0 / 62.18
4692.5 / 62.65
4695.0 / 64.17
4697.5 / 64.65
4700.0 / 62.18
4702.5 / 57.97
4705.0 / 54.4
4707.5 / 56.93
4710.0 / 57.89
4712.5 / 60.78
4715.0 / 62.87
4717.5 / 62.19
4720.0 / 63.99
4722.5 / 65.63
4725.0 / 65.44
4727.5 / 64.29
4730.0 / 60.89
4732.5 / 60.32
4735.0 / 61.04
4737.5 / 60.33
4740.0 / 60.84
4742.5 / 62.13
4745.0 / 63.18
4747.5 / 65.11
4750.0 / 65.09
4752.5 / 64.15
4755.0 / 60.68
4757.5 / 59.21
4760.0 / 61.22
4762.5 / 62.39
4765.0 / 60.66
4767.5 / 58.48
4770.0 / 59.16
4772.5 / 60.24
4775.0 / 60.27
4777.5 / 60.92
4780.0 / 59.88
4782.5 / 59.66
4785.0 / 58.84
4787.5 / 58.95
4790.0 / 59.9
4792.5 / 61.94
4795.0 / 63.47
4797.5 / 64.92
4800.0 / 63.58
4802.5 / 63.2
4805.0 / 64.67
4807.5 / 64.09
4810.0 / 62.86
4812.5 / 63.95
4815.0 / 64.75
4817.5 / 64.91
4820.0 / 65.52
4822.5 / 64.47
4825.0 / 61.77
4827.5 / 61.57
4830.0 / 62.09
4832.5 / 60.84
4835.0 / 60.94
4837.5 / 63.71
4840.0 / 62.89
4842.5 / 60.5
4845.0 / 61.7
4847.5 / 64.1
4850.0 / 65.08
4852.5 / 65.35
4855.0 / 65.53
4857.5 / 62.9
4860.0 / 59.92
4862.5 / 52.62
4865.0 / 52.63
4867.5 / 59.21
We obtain -1.1 Ang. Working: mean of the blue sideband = 61.5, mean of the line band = 63.8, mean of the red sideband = 62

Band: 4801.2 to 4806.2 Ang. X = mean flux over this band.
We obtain 63.9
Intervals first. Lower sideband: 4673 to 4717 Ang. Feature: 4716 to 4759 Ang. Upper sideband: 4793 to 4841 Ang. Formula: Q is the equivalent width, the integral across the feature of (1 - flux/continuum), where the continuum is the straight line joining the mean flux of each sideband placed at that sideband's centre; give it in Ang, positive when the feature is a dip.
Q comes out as -0.6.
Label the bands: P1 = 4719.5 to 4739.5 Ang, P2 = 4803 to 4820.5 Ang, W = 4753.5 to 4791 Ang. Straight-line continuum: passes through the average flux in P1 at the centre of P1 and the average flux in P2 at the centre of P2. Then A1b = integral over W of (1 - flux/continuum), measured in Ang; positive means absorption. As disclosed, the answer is 2.03 Ang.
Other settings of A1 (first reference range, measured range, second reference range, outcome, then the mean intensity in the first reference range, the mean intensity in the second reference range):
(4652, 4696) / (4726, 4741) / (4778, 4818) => 0.1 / 61.4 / 62.4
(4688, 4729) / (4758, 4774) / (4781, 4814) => 0.5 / 61.8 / 62.3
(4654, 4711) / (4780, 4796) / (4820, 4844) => 0.4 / 60.8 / 62.3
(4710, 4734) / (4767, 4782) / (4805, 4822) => 0.9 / 62.7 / 64.4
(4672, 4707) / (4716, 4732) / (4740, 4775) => -0.6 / 61.1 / 61.6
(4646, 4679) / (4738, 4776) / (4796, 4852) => 0.5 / 60.8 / 63.3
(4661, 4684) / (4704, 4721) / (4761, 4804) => 0.3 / 61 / 61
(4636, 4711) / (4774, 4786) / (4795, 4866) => 0.4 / 61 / 62.6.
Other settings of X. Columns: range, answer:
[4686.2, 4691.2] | 62.3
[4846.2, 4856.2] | 65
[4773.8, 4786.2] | 59.9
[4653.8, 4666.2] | 62.5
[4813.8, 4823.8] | 64.9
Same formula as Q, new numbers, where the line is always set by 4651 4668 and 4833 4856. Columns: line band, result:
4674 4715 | 0.9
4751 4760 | 0.2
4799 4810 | -0.2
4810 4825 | -0.3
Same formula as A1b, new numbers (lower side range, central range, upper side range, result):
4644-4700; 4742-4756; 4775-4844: -0.3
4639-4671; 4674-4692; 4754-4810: -0.1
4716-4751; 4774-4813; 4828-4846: 0.2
